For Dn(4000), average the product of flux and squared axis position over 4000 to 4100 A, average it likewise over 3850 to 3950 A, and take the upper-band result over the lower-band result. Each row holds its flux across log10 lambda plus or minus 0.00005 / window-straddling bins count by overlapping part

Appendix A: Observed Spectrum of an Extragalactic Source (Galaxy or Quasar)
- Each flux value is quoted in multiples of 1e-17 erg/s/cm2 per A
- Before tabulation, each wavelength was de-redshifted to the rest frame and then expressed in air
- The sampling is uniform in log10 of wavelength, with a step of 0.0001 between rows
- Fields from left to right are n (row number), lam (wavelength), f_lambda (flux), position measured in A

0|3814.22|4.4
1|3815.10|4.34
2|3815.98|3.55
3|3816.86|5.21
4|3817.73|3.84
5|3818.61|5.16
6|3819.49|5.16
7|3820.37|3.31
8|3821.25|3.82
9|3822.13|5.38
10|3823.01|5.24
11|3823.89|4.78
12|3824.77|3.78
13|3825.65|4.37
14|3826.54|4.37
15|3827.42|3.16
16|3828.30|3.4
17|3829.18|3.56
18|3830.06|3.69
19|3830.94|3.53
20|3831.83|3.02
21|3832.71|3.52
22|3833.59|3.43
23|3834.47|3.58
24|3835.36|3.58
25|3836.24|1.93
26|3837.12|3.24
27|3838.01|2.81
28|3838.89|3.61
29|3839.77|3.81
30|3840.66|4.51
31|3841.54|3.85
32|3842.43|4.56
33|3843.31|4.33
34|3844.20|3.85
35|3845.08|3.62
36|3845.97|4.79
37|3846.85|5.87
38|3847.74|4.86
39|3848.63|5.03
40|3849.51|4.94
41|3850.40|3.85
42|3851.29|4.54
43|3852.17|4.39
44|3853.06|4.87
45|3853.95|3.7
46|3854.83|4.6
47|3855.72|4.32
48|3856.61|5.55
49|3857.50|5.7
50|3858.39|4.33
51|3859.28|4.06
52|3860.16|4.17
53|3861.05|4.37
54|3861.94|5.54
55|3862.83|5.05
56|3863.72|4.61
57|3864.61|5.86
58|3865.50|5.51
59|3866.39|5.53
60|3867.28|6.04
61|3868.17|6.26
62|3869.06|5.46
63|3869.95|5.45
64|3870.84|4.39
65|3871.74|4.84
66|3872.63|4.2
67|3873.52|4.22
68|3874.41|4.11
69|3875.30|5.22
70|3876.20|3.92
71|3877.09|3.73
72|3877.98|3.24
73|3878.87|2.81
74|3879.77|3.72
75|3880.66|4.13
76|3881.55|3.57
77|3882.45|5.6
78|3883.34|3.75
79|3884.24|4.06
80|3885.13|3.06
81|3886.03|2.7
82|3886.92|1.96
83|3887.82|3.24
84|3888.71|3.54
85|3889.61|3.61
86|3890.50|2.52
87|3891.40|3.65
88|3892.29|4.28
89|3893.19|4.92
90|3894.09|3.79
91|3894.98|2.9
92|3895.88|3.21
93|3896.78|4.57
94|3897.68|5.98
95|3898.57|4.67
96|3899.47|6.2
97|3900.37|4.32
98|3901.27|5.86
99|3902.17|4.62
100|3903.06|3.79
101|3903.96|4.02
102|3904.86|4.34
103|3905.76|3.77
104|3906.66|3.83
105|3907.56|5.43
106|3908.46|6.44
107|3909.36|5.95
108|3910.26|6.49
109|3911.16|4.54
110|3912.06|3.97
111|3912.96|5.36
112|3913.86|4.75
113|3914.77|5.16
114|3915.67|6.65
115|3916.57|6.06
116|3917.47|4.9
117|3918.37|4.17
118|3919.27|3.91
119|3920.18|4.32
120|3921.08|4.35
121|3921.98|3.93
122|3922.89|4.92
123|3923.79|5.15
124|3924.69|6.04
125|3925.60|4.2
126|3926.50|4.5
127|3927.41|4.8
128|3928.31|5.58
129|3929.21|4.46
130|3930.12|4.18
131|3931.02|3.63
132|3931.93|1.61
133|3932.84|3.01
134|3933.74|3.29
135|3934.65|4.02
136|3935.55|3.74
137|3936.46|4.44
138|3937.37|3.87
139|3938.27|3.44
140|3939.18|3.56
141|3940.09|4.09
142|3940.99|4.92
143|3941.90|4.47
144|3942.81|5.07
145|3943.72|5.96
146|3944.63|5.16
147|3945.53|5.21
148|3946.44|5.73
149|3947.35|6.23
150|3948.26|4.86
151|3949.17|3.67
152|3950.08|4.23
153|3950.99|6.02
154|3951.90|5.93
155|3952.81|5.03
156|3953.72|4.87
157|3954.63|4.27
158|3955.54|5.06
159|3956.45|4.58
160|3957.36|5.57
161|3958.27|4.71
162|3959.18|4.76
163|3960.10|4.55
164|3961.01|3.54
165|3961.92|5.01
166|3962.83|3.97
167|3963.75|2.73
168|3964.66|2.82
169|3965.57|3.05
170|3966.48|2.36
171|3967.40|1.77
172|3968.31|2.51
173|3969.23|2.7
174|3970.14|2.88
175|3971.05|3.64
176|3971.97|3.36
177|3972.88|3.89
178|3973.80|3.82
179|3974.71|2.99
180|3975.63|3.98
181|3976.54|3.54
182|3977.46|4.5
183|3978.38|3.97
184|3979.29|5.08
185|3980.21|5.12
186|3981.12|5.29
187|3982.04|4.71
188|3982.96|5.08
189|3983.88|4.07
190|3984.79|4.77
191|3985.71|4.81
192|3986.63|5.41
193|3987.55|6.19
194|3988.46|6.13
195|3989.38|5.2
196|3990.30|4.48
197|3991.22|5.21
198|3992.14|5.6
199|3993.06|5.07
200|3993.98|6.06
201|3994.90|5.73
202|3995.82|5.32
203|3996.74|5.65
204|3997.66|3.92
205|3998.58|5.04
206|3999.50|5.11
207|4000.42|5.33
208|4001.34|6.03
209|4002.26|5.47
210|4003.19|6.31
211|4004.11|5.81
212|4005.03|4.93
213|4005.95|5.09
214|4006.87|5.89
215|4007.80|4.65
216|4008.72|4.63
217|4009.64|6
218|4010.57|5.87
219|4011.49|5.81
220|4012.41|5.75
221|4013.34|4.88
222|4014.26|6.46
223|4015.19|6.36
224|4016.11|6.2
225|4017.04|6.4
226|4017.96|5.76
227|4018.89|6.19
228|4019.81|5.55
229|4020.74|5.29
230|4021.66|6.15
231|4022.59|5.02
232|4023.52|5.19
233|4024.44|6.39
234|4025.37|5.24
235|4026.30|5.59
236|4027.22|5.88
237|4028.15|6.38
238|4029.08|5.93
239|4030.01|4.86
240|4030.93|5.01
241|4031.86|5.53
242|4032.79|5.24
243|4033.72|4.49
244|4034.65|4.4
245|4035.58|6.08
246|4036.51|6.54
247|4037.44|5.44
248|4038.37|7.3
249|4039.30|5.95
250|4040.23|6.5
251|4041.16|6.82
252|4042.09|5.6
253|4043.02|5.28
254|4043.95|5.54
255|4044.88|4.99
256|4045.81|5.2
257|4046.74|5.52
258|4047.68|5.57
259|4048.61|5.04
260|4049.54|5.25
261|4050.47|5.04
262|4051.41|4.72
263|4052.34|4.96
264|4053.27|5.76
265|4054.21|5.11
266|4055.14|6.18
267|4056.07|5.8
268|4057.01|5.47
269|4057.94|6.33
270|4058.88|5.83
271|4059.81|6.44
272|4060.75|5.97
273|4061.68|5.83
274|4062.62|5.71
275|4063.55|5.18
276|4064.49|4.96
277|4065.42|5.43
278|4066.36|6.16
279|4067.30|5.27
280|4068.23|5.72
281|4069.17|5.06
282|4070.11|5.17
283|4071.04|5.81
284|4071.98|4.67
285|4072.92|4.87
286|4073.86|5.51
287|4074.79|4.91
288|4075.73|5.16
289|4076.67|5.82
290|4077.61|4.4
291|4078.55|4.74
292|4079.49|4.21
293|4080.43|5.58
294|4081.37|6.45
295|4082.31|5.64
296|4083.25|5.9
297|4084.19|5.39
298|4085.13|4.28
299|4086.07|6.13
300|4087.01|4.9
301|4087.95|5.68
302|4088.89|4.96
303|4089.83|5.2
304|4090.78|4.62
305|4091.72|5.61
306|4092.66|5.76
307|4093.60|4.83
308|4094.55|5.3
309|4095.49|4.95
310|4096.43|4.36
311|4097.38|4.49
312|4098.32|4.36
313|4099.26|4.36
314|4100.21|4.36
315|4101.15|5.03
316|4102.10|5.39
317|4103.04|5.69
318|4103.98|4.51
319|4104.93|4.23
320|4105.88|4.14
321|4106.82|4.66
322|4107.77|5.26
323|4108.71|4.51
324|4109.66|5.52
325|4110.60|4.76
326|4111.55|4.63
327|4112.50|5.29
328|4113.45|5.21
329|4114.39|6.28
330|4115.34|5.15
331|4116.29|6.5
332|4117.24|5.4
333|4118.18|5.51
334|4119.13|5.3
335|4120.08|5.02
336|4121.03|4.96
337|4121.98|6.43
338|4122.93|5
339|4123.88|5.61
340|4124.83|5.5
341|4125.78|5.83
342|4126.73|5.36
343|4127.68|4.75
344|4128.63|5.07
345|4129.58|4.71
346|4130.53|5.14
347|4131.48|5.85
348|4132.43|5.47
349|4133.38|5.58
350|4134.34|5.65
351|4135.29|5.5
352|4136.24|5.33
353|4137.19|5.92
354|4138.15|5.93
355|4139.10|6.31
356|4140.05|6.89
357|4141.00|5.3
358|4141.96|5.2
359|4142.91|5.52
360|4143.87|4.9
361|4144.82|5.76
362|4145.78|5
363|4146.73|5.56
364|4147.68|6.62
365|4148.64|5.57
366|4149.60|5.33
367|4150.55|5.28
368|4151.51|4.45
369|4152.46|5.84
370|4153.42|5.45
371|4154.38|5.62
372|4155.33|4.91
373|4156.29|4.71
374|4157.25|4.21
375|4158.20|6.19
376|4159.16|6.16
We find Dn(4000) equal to 1.31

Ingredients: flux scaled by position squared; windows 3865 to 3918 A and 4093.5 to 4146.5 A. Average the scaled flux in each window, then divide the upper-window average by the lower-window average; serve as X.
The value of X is 1.31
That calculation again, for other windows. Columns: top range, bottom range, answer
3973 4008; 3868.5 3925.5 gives 1.19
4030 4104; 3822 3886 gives 1.39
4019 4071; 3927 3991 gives 1.35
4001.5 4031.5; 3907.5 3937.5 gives 1.28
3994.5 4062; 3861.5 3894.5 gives 1.42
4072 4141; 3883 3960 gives 1.28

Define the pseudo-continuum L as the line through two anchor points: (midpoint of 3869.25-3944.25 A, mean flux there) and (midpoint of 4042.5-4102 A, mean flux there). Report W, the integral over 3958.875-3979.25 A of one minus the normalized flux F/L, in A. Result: 5.21 A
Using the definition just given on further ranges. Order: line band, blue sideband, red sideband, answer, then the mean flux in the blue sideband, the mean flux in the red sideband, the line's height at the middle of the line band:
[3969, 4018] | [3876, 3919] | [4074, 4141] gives -2.9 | 4.33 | 5.25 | 4.75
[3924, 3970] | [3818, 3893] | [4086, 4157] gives 3.0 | 4.21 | 5.27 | 4.57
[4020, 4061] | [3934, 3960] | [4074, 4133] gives -5.0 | 4.75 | 5.17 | 5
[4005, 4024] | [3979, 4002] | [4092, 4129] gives -1.6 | 5.22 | 5.11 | 5.2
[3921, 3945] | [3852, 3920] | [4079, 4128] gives 1.8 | 4.53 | 5.17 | 4.67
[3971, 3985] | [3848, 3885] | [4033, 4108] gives 2.1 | 4.6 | 5.32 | 4.99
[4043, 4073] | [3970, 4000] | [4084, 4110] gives -3.6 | 4.74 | 4.94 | 4.87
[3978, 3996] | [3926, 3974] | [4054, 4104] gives -2.7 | 4.17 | 5.29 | 4.49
